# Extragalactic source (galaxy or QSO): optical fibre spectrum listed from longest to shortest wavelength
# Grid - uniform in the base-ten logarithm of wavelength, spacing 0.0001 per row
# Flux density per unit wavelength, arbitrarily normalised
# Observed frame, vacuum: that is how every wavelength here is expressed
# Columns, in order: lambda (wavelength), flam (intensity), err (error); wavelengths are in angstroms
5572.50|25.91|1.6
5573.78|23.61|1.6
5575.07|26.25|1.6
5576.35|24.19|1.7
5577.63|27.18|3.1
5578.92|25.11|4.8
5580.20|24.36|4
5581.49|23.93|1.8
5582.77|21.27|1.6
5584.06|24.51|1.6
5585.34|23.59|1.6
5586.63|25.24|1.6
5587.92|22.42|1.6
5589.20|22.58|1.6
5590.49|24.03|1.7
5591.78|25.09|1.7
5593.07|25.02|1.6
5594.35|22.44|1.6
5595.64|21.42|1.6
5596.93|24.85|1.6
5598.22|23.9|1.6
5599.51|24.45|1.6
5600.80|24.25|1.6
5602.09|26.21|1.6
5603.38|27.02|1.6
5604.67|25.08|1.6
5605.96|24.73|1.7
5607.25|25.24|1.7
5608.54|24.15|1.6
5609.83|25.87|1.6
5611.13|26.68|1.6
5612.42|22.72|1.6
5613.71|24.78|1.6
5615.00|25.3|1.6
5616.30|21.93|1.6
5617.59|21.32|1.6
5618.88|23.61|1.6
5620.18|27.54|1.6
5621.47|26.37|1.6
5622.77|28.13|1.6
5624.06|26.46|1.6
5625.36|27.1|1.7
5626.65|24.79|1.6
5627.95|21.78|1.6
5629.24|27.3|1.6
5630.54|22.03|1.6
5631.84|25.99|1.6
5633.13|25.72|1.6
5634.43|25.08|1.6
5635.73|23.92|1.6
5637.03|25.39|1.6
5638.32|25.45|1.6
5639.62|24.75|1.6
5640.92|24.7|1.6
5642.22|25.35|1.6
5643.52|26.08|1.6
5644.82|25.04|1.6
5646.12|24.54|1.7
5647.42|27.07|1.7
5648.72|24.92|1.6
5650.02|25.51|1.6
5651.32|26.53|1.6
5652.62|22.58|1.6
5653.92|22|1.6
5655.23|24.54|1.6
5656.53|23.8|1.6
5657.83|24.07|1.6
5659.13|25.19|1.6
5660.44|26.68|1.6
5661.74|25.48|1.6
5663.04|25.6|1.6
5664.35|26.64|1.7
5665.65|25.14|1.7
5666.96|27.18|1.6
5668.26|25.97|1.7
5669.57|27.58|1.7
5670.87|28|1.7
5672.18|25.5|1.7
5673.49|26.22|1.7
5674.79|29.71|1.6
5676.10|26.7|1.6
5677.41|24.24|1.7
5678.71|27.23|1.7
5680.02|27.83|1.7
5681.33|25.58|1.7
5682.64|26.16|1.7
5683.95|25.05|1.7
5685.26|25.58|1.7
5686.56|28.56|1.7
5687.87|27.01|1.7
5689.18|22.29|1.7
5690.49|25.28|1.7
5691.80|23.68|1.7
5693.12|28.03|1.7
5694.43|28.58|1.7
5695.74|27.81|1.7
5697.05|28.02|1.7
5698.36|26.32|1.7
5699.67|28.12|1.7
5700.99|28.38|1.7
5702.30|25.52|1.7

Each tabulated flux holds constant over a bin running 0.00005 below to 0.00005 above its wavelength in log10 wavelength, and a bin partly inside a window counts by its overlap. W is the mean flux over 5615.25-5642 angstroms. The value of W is 25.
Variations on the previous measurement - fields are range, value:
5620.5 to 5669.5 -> 25.3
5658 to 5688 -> 26.4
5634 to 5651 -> 25.2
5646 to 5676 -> 25.7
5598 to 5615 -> 25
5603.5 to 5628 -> 25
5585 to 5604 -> 24.2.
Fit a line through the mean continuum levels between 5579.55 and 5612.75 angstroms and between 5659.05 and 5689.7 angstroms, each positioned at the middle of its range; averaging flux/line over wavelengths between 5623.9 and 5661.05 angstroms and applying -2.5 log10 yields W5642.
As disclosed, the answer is 0.02 mag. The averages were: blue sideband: 24.3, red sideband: 26.3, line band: 25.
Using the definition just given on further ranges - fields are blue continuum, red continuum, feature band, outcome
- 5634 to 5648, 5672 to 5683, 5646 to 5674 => 0.02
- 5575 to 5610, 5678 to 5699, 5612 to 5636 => 0.01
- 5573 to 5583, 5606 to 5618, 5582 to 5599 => 0.04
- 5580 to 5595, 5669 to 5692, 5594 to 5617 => -0.01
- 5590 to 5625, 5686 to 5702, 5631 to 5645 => 0.01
